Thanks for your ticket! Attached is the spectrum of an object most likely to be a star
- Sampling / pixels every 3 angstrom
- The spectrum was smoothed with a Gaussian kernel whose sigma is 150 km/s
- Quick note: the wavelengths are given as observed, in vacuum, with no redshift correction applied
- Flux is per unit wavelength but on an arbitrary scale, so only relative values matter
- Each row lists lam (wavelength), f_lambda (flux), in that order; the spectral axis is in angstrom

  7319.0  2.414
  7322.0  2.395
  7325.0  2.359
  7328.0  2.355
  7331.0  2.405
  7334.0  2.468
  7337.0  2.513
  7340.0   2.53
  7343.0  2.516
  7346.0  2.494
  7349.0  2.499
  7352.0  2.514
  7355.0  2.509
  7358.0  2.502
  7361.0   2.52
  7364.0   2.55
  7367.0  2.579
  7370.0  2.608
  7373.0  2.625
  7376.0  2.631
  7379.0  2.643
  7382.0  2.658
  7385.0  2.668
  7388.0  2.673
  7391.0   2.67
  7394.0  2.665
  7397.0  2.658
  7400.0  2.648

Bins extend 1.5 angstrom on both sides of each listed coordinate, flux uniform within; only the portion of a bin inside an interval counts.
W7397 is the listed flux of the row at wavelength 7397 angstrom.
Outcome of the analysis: 2.658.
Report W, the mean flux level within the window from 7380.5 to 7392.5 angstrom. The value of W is 2.67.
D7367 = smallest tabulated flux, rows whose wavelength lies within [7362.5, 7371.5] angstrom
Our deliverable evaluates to 2.55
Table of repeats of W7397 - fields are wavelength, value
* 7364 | 2.55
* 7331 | 2.405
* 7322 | 2.395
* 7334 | 2.468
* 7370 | 2.608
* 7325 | 2.359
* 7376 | 2.631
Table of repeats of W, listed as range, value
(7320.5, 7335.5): 2.4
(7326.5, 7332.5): 2.38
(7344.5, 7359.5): 2.5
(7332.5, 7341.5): 2.5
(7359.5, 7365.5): 2.54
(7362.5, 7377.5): 2.6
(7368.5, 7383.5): 2.63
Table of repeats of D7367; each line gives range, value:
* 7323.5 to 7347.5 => 2.355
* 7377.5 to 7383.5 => 2.643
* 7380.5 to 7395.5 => 2.658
